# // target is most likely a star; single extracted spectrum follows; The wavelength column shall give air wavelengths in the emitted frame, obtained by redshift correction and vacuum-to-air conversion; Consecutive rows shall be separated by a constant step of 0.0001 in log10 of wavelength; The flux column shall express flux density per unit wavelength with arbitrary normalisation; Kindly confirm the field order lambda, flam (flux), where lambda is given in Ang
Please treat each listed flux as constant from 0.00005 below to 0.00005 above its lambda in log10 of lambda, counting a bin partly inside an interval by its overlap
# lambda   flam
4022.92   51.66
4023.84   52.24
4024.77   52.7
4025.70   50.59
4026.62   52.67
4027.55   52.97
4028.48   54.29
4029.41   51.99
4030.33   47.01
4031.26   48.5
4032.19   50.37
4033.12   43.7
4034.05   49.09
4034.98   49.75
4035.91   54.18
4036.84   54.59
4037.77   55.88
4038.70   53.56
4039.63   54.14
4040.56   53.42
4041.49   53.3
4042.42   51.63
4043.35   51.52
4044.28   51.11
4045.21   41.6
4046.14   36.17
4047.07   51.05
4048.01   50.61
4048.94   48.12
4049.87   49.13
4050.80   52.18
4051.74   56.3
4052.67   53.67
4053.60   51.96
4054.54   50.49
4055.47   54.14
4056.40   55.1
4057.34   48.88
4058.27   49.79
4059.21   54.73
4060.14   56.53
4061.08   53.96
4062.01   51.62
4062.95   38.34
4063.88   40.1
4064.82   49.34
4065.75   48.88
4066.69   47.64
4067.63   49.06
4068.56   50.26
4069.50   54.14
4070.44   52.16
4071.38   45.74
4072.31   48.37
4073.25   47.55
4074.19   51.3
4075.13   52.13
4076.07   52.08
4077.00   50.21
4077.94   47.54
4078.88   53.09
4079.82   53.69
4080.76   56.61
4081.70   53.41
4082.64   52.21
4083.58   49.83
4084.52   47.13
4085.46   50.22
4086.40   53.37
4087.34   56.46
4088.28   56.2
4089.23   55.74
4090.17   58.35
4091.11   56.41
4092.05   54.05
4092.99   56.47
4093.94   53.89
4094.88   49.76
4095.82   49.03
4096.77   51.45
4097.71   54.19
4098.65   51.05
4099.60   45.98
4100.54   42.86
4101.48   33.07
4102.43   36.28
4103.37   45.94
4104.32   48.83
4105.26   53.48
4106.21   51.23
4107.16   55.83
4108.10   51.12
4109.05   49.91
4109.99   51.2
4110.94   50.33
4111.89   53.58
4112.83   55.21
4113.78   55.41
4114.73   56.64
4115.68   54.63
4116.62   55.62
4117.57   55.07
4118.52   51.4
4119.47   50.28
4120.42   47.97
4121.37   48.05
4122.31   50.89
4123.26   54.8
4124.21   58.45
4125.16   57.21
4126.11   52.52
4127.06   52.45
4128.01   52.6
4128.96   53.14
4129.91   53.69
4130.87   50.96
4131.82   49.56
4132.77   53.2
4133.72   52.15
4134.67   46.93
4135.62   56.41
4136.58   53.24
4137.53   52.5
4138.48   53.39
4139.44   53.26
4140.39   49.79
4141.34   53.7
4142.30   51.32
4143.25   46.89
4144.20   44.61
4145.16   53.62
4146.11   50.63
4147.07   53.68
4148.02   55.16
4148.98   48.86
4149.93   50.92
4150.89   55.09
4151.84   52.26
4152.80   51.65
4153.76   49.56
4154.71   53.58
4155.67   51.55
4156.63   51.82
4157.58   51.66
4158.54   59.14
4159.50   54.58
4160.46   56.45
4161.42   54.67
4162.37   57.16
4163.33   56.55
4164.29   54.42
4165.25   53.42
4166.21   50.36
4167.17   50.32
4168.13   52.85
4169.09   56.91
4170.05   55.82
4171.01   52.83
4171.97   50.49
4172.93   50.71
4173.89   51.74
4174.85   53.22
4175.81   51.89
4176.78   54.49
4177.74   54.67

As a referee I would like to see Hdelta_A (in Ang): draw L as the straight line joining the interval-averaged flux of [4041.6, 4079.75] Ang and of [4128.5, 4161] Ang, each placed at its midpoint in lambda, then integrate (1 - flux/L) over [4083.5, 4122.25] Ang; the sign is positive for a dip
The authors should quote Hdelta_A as -0.2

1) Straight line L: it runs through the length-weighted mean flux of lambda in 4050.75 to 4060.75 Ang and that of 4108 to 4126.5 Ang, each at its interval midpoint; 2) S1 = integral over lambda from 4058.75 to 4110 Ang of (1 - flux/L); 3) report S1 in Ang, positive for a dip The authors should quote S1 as 2.45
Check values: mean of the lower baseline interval 53.1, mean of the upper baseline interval 53.1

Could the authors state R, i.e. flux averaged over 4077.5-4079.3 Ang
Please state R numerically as 50.3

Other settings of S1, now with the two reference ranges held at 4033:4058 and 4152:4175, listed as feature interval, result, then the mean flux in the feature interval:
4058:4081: 0.61 Ang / 50.1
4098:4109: 1.07 Ang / 47.1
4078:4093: -0.54 Ang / 53.7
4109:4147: 0.21 Ang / 52.4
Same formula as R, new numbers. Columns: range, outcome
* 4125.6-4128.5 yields 52.6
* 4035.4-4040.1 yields 54.4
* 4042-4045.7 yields 48.9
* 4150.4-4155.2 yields 52.4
